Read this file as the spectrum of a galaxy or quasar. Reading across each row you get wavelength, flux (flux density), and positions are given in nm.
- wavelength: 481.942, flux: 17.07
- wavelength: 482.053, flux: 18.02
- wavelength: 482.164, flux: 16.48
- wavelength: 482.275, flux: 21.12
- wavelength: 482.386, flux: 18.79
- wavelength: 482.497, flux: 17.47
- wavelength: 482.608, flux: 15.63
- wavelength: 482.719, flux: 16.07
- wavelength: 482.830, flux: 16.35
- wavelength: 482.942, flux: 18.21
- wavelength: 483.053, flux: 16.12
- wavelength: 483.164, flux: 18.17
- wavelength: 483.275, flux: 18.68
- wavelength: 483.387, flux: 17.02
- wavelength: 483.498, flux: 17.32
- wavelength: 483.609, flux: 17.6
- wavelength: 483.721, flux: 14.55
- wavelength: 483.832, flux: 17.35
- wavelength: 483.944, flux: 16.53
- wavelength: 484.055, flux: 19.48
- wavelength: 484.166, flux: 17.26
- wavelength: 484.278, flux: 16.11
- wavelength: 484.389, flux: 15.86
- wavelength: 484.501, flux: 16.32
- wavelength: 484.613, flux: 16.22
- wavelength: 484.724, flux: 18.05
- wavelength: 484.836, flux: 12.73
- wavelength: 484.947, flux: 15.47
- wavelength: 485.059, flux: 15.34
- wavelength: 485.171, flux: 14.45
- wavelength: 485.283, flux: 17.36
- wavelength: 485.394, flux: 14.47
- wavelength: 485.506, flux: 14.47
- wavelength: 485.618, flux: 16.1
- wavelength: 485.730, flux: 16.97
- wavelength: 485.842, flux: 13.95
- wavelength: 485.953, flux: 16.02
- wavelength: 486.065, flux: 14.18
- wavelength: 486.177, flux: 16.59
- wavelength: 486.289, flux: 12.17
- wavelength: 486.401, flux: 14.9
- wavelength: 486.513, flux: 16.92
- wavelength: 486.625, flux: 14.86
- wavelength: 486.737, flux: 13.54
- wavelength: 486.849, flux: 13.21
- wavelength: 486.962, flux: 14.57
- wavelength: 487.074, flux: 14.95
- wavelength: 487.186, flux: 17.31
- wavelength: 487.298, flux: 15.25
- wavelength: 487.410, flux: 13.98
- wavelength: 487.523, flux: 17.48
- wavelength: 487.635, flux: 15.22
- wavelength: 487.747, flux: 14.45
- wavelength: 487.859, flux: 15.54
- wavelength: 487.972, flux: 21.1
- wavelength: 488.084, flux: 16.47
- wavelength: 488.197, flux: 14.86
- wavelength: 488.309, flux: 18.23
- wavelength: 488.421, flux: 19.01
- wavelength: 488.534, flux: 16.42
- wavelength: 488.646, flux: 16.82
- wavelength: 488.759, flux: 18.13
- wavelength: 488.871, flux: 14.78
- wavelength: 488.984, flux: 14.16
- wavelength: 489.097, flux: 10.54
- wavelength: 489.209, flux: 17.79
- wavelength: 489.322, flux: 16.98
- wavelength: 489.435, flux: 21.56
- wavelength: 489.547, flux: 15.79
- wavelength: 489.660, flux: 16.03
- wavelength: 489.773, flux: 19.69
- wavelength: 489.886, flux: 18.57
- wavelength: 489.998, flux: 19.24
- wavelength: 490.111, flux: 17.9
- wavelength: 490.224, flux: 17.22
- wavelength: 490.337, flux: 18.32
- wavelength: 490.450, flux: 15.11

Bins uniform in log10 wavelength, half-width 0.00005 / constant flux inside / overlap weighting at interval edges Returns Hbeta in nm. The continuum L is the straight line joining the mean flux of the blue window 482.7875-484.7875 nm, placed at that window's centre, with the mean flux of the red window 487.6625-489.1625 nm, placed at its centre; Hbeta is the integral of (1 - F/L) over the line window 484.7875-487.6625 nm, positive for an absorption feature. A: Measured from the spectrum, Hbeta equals 0.26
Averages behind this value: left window 17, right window 16.2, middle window 15.1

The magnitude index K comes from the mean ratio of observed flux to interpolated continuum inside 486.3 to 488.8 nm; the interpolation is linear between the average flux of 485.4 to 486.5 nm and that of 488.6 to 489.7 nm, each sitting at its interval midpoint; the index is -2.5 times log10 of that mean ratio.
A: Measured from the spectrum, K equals -0.02 mag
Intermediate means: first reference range 15.1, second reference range 16.3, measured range 16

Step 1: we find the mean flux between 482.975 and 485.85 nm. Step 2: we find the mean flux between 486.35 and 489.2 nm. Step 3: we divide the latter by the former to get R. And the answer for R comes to 1.0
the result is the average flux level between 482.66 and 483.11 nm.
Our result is 16.7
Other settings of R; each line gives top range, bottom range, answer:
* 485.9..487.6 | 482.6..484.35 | 0.88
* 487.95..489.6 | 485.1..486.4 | 1.11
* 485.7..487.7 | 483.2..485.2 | 0.91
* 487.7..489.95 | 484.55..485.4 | 1.08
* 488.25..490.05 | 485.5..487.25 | 1.14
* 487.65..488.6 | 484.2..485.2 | 1.08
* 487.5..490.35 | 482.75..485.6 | 1.03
